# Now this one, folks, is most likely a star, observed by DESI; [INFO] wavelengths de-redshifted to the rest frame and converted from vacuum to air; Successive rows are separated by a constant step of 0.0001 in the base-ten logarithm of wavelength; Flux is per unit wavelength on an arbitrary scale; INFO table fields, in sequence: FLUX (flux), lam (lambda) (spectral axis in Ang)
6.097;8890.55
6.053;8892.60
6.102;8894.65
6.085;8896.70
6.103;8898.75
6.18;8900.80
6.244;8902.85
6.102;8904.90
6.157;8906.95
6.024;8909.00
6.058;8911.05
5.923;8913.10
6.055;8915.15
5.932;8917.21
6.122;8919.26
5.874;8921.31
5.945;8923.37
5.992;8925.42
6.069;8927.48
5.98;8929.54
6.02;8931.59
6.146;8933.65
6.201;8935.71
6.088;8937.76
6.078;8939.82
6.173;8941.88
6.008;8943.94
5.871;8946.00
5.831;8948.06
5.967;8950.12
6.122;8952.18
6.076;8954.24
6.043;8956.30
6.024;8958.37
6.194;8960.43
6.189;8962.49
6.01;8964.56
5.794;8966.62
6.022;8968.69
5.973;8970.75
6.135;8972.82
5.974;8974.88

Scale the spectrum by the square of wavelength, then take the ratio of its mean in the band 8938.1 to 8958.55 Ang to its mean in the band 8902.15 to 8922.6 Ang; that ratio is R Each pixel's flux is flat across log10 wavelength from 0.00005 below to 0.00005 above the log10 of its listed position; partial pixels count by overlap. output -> 1.00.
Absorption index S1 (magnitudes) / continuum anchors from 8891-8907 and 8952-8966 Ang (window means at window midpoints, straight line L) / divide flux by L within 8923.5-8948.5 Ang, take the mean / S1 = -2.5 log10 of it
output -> 0.01 mag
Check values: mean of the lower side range 6.12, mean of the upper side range 6.08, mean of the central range 6.04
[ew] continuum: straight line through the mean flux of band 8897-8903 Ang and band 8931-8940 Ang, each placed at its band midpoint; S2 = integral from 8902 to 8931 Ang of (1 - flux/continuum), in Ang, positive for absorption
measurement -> 0.5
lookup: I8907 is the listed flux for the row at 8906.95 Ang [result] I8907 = 6.157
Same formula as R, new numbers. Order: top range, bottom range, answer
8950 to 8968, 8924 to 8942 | 1.00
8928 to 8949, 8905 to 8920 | 1.01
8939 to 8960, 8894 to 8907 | 0.99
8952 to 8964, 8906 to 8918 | 1.02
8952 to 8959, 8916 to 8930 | 1.02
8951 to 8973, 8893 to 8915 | 1.01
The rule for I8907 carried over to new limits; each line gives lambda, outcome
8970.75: 5.973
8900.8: 6.18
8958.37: 6.024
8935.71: 6.201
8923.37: 5.945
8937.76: 6.088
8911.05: 6.058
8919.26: 6.122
